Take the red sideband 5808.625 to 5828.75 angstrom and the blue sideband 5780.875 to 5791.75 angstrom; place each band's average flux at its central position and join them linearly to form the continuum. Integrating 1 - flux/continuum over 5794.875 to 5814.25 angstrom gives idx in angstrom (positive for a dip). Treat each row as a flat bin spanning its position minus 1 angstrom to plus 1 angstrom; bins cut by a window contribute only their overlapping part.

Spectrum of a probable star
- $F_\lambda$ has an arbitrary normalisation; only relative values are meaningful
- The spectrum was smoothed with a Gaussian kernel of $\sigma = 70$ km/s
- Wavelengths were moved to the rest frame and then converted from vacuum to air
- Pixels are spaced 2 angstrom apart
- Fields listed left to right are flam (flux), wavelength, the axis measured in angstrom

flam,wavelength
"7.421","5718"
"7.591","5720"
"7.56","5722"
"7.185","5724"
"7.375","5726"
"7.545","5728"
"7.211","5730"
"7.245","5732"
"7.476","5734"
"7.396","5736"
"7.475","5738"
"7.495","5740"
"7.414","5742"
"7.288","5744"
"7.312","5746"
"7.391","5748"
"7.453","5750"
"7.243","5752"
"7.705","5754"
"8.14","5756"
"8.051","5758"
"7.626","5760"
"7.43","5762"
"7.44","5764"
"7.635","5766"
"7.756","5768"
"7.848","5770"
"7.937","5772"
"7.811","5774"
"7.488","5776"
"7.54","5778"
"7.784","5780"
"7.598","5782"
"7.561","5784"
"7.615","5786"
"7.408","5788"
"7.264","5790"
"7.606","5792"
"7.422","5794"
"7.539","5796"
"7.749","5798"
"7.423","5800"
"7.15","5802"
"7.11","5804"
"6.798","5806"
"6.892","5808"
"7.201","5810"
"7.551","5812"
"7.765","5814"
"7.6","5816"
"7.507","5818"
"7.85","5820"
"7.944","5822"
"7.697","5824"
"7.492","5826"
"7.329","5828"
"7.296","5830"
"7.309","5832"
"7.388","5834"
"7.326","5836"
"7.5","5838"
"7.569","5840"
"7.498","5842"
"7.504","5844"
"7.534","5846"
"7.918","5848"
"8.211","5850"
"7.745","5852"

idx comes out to 0.6 angstrom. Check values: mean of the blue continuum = 7.5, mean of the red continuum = 7.58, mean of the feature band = 7.3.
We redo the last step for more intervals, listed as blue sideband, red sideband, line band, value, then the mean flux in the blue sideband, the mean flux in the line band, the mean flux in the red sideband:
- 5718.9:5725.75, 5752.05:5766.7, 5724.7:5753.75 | 0.64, 7.44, 7.39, 7.69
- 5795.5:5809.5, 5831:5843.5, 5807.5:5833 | -0.61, 7.23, 7.51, 7.43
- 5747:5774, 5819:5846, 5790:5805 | 0.34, 7.67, 7.42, 7.52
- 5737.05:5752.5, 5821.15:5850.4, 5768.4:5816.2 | -0.09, 7.39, 7.49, 7.55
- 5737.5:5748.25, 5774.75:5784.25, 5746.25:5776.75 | -0.64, 7.39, 7.66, 7.6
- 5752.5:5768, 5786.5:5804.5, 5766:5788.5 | -0.31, 7.71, 7.67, 7.42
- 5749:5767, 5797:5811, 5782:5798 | -0.41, 7.64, 7.51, 7.19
